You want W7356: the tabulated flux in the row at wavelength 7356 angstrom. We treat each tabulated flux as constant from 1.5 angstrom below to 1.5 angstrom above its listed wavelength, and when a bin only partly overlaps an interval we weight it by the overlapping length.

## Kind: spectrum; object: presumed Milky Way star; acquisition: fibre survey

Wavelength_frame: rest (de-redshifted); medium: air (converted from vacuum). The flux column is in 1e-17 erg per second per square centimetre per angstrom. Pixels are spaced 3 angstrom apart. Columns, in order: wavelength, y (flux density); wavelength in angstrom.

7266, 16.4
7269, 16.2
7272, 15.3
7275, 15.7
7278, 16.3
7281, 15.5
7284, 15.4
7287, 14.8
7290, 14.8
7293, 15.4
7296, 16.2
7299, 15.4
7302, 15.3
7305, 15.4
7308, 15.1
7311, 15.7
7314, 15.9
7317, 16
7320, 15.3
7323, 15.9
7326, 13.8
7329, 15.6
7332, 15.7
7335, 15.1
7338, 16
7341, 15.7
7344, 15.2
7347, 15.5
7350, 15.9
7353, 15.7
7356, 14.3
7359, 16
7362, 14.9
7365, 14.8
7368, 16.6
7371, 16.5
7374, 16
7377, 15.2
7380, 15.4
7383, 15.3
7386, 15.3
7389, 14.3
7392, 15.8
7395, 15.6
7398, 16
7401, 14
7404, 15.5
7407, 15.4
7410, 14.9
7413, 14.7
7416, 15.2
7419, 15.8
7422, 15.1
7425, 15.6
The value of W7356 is 14.3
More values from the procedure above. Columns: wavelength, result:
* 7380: 15.4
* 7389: 14.3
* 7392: 15.8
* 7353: 15.7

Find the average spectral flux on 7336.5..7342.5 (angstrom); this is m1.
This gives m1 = 15.8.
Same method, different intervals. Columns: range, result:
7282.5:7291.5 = 15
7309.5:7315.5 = 15.8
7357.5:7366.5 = 15.2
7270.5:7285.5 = 15.6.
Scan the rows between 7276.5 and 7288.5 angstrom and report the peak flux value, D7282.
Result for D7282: 16.3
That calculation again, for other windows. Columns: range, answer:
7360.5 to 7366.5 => 14.9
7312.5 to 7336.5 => 16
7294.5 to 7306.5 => 16.2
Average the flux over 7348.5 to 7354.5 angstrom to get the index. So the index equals 15.8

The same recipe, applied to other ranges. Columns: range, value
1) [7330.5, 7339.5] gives 15.6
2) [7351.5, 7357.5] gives 15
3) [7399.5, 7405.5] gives 14.8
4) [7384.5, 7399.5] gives 15.4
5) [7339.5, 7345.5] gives 15.4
